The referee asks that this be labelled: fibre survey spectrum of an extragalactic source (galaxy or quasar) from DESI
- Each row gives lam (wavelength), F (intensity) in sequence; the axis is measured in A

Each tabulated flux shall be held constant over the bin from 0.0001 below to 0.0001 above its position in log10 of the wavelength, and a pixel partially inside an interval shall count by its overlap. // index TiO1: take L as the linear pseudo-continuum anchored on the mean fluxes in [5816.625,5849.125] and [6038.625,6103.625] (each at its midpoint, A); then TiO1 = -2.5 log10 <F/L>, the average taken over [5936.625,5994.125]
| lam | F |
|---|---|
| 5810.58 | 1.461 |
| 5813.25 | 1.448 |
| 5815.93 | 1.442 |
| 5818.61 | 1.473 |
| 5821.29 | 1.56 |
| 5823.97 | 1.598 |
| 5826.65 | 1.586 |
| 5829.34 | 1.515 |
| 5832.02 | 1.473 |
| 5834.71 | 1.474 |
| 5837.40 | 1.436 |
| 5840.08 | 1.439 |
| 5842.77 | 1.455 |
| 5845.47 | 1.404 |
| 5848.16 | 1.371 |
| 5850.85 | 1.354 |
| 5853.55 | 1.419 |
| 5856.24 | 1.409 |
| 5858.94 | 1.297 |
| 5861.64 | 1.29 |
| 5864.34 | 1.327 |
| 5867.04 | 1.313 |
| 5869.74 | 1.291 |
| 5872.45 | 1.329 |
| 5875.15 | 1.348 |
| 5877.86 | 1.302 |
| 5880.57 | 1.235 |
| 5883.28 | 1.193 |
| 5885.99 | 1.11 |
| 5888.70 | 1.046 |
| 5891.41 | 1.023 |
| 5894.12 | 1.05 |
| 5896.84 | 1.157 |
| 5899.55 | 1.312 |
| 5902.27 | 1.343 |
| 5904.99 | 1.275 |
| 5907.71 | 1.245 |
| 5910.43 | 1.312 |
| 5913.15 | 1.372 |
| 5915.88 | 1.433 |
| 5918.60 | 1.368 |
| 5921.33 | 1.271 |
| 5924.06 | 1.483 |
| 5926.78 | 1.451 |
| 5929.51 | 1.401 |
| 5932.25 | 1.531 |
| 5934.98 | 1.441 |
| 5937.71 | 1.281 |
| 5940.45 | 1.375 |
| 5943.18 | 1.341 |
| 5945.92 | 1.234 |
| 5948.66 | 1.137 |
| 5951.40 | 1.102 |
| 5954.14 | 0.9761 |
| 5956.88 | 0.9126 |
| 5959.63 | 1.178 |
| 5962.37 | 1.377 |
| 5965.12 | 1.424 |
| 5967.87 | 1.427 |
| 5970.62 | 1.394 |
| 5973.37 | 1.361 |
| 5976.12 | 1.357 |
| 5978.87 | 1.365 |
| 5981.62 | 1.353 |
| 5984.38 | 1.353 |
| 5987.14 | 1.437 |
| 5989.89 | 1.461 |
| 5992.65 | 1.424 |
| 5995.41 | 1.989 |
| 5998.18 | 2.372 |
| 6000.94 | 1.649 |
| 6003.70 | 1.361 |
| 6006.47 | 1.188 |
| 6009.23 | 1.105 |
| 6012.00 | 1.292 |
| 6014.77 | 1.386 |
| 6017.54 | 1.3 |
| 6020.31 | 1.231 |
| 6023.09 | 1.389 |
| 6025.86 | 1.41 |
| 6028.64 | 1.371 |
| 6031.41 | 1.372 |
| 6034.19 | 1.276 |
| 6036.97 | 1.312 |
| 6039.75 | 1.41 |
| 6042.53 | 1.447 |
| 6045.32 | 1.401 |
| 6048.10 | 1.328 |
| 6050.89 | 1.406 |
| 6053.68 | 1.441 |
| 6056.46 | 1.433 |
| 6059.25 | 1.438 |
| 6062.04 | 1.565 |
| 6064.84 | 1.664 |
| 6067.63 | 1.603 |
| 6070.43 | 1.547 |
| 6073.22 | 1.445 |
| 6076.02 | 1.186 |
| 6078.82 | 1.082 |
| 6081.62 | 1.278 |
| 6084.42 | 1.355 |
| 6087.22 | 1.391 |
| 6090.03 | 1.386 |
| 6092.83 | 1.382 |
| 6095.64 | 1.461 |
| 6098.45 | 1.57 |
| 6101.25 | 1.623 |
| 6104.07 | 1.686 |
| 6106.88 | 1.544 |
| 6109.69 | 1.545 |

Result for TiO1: 0.12 mag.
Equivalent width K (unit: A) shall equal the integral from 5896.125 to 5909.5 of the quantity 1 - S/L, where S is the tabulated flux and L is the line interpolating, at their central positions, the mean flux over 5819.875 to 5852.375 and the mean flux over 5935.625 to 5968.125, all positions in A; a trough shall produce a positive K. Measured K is 0.6 A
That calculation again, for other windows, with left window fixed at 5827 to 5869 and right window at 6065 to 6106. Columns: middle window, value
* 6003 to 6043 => 3.0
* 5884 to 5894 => 2.4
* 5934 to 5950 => 1.3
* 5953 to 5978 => 2.6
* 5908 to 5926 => 0.6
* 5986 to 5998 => -2.0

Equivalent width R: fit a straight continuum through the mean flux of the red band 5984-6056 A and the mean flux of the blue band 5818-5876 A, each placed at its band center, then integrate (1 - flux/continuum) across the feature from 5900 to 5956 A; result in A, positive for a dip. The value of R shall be 4.2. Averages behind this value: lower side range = 1.42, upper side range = 1.43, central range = 1.31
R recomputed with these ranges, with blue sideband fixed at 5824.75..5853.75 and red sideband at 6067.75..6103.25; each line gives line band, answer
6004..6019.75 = 1.8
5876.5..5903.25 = 5.0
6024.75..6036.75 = 0.5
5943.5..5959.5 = 3.7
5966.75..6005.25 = -2.6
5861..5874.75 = 1.3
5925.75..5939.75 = 0.2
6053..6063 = -0.4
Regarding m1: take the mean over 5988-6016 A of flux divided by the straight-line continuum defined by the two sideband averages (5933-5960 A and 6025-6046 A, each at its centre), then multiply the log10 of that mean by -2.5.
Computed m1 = -0.164 mag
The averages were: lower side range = 1.21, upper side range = 1.37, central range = 1.52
